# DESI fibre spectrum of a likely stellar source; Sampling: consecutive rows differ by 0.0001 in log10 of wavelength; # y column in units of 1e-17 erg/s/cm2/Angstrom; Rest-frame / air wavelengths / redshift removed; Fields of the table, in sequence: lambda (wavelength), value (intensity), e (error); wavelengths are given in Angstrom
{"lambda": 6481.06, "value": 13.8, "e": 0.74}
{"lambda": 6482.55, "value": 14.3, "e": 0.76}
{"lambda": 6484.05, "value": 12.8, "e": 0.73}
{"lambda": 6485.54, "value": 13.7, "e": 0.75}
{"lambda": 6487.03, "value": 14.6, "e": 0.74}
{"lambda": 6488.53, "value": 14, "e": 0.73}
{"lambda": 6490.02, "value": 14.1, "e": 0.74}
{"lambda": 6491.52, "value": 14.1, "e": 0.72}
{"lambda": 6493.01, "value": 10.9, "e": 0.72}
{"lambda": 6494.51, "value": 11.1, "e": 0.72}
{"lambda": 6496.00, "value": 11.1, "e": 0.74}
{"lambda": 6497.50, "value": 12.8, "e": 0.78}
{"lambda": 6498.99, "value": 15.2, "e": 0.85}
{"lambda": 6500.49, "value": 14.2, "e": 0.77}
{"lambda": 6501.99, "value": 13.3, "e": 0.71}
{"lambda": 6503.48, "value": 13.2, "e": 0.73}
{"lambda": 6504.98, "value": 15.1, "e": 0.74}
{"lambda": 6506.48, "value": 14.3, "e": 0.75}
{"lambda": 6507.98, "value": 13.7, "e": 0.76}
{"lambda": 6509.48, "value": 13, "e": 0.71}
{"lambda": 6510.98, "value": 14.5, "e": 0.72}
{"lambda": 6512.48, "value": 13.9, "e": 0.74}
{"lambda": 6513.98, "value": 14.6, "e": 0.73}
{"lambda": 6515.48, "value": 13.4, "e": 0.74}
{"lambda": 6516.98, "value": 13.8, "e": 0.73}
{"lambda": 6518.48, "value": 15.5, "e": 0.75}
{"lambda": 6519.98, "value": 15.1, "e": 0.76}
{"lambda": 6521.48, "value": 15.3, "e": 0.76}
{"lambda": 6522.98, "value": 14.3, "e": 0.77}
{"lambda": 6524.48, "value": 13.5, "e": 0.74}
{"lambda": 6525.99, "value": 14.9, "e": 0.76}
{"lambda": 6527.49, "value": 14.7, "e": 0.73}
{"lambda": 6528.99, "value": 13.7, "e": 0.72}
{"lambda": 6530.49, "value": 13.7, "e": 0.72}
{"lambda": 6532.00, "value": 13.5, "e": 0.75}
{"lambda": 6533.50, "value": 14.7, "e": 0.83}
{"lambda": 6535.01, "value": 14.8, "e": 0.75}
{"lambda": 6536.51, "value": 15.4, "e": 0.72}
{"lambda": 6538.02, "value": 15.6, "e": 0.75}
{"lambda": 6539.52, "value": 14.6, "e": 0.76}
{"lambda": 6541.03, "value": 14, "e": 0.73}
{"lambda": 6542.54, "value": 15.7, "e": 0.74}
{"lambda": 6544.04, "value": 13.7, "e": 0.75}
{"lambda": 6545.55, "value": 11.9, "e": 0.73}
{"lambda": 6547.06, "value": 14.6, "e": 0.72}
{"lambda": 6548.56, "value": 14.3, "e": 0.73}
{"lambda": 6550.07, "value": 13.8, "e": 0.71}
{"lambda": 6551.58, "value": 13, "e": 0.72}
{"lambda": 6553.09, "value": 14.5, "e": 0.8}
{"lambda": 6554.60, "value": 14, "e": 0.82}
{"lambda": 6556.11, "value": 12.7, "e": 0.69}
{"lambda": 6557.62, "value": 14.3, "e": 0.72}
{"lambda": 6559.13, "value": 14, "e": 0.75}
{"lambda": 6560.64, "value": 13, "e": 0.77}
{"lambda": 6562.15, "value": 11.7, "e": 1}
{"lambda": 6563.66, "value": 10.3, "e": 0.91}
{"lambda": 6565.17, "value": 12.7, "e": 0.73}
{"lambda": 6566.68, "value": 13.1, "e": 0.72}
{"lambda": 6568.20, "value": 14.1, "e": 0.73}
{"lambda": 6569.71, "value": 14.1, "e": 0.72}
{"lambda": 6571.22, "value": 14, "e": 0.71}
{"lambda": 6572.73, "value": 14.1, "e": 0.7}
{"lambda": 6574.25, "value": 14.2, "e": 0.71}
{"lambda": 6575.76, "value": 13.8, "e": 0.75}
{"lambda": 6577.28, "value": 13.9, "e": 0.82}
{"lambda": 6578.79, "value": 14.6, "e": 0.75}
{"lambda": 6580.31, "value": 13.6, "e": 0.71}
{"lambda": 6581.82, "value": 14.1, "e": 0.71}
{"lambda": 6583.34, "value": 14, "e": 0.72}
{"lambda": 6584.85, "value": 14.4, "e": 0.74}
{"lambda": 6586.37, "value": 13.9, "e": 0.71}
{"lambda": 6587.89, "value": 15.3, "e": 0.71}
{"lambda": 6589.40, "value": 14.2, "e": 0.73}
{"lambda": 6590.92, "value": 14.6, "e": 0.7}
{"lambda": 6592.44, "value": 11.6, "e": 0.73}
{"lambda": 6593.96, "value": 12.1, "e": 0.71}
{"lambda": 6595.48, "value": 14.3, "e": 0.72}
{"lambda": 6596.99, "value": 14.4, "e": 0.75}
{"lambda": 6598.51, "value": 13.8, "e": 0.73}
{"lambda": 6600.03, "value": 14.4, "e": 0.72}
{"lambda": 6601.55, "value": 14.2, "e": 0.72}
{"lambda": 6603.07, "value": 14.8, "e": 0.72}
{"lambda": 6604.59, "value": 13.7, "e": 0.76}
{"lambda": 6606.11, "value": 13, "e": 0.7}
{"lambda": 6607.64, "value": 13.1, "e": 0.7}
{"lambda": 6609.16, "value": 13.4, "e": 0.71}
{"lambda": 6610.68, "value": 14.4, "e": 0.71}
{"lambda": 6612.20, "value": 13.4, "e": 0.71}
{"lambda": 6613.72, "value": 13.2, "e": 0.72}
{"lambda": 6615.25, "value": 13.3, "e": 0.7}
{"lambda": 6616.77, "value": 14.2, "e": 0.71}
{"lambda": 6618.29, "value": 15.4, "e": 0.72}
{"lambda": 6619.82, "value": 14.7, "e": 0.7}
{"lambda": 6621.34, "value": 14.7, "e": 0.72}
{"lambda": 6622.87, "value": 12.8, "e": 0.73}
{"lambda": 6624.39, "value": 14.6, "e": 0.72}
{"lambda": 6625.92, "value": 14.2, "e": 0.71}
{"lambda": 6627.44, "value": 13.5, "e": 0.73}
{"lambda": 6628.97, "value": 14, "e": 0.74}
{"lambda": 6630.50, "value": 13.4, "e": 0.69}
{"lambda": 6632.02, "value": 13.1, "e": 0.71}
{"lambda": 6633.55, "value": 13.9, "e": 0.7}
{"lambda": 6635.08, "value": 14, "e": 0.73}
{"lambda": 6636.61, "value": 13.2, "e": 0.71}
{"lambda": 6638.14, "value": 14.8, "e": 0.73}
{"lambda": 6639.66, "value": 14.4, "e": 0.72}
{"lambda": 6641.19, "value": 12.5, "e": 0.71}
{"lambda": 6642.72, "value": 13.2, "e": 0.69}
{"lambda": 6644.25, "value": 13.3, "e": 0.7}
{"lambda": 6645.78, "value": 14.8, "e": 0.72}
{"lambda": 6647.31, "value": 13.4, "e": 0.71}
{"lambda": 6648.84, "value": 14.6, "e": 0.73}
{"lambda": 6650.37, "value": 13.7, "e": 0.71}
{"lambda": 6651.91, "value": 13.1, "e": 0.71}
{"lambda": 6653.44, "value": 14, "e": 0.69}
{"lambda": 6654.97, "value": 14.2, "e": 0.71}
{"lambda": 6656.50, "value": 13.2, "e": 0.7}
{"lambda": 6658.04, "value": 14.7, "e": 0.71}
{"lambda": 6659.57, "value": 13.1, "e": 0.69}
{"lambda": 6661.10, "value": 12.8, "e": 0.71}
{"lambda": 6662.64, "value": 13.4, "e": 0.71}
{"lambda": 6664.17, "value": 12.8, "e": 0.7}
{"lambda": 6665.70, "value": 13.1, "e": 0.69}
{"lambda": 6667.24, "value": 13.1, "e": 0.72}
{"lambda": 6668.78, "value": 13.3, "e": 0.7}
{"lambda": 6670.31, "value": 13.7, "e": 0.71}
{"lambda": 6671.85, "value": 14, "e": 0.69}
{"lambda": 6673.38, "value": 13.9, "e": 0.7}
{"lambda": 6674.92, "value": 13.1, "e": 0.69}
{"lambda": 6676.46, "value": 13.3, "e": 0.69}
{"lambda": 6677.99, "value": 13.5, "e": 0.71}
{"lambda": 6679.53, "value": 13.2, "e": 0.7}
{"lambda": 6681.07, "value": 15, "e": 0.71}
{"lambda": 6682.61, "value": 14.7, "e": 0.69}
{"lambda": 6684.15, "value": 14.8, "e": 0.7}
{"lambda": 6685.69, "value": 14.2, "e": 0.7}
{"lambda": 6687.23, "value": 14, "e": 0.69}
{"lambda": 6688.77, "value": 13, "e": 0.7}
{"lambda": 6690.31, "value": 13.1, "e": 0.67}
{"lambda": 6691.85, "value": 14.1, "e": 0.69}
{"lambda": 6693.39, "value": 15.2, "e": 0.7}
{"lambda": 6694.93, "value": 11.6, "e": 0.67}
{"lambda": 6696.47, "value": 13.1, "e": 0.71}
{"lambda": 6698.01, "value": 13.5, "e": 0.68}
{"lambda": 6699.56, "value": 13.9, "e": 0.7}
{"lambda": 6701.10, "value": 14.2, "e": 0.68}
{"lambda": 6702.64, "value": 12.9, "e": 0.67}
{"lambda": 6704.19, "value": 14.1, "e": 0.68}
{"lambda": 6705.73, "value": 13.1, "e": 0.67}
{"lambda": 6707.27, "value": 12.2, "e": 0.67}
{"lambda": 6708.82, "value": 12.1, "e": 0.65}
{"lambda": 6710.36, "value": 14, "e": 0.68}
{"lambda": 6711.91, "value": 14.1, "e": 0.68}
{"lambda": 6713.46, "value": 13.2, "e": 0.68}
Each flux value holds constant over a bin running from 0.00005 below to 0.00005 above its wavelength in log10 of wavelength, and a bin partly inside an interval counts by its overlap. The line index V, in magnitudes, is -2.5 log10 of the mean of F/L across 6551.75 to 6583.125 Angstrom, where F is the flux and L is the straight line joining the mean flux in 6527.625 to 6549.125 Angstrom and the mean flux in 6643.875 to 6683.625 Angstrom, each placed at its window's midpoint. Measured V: 0.05 mag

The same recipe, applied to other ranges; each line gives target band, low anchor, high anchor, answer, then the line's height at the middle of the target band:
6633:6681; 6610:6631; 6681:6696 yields 0.03 mag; 13.9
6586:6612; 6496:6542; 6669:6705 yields 0.01 mag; 14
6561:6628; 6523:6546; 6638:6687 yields 0.02 mag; 14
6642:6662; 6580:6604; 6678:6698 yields 0.01 mag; 13.9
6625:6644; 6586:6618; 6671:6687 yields 0.02 mag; 13.9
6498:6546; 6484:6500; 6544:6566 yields -0.09 mag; 13.2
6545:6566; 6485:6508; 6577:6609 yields 0.04 mag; 13.7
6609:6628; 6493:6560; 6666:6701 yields -0.02 mag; 13.8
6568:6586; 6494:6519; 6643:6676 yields -0.03 mag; 13.6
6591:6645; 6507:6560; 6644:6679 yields 0.00 mag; 13.8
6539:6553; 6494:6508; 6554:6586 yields -0.04 mag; 13.5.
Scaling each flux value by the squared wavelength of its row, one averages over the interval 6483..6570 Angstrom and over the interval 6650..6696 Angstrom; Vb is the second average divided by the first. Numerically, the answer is 1.0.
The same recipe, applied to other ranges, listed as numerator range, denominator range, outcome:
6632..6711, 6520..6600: 1.01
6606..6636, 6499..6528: 1.00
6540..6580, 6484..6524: 1.01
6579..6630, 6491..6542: 1.02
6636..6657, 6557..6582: 1.04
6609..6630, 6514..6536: 1.00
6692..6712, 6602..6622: 0.99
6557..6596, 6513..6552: 0.96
